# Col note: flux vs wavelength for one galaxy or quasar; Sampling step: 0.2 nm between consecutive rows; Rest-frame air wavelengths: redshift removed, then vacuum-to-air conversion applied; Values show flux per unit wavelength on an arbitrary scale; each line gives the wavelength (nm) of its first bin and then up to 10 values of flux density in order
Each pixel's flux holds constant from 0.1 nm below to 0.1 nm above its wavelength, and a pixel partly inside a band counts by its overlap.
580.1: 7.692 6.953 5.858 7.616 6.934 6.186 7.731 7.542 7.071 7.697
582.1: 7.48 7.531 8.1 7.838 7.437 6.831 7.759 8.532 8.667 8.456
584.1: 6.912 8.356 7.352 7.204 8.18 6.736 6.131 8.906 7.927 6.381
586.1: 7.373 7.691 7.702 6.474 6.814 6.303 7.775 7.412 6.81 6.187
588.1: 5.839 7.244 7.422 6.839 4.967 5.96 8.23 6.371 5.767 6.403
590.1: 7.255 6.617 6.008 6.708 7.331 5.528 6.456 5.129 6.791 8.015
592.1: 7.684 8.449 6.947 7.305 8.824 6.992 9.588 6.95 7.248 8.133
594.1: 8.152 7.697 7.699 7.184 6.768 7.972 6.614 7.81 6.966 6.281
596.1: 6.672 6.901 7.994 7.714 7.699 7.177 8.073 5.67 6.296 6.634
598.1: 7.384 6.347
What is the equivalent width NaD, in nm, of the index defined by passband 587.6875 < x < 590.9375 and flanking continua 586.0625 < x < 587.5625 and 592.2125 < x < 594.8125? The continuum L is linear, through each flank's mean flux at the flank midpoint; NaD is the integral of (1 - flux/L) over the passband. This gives 0.37 nm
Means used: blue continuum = 7.18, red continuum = 7.77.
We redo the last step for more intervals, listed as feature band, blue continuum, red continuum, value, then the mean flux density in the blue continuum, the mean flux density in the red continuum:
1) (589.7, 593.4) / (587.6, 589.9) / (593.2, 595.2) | 0.040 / 6.51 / 7.74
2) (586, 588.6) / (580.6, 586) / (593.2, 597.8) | 0.165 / 7.54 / 7.36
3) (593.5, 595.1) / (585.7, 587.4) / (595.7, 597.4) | -0.064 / 7.11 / 7.29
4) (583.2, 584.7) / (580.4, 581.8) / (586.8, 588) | -0.218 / 6.99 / 6.88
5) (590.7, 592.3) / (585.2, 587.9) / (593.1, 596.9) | 0.115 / 7.17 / 7.46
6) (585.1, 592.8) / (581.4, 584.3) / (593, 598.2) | 0.675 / 7.73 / 7.32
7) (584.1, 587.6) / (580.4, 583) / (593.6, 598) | -0.016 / 7.31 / 7.24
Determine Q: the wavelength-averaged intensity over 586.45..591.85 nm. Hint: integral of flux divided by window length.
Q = 6.61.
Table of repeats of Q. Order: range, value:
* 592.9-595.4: 7.63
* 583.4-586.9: 7.56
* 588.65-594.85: 7.07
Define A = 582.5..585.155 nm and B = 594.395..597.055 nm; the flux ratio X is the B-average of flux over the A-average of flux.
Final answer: 0.9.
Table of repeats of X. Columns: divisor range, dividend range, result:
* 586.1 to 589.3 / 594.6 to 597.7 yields 1.05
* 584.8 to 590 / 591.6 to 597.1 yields 1.09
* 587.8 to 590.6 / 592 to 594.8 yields 1.19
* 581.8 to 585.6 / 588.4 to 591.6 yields 0.84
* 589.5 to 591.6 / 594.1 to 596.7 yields 1.15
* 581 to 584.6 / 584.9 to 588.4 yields 0.93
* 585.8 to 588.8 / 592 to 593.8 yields 1.12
